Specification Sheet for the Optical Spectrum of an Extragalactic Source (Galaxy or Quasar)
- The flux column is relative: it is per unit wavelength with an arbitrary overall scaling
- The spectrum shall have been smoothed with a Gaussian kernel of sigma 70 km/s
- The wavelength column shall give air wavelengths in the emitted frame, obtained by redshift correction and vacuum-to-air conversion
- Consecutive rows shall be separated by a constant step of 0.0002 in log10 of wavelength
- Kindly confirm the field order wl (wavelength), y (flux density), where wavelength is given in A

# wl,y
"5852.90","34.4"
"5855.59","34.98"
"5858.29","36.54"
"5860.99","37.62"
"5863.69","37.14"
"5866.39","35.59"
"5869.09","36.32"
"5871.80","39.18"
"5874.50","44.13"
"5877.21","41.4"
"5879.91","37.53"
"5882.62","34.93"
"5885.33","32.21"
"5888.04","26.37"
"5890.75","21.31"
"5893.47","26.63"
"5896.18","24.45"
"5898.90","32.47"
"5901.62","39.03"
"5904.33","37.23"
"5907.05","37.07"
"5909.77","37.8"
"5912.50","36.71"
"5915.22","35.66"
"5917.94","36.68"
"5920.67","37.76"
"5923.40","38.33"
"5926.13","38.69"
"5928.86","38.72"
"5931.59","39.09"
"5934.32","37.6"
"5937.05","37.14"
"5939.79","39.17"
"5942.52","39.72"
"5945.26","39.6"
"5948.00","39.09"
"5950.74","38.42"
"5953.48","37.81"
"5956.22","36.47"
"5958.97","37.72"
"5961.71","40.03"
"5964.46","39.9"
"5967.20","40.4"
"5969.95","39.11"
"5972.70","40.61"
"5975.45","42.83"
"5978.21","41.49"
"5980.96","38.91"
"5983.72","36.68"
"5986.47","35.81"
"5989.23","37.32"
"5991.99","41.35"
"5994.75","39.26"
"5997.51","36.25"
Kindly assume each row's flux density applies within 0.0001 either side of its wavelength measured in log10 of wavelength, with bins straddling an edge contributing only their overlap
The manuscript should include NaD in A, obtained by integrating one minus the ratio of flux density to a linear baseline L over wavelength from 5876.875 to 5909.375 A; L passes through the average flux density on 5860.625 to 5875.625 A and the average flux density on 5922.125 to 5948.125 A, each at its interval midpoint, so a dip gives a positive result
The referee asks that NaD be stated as 5.1 A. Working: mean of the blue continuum 38.3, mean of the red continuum 38.7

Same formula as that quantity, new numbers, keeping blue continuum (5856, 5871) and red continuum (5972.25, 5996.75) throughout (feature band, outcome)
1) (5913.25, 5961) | 0.1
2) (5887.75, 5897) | 3.2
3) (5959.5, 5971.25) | -0.3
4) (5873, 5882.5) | -0.8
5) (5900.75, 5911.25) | -0.1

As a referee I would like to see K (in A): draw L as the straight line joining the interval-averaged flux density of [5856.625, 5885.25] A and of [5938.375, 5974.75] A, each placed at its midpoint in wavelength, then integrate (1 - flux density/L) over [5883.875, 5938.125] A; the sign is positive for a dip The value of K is 5.48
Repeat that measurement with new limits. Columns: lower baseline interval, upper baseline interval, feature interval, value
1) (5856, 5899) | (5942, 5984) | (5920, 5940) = -0.53 A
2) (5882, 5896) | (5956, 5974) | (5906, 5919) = -2.31 A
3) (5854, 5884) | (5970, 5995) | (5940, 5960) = 0.22 A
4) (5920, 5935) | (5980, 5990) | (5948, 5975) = -1.04 A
